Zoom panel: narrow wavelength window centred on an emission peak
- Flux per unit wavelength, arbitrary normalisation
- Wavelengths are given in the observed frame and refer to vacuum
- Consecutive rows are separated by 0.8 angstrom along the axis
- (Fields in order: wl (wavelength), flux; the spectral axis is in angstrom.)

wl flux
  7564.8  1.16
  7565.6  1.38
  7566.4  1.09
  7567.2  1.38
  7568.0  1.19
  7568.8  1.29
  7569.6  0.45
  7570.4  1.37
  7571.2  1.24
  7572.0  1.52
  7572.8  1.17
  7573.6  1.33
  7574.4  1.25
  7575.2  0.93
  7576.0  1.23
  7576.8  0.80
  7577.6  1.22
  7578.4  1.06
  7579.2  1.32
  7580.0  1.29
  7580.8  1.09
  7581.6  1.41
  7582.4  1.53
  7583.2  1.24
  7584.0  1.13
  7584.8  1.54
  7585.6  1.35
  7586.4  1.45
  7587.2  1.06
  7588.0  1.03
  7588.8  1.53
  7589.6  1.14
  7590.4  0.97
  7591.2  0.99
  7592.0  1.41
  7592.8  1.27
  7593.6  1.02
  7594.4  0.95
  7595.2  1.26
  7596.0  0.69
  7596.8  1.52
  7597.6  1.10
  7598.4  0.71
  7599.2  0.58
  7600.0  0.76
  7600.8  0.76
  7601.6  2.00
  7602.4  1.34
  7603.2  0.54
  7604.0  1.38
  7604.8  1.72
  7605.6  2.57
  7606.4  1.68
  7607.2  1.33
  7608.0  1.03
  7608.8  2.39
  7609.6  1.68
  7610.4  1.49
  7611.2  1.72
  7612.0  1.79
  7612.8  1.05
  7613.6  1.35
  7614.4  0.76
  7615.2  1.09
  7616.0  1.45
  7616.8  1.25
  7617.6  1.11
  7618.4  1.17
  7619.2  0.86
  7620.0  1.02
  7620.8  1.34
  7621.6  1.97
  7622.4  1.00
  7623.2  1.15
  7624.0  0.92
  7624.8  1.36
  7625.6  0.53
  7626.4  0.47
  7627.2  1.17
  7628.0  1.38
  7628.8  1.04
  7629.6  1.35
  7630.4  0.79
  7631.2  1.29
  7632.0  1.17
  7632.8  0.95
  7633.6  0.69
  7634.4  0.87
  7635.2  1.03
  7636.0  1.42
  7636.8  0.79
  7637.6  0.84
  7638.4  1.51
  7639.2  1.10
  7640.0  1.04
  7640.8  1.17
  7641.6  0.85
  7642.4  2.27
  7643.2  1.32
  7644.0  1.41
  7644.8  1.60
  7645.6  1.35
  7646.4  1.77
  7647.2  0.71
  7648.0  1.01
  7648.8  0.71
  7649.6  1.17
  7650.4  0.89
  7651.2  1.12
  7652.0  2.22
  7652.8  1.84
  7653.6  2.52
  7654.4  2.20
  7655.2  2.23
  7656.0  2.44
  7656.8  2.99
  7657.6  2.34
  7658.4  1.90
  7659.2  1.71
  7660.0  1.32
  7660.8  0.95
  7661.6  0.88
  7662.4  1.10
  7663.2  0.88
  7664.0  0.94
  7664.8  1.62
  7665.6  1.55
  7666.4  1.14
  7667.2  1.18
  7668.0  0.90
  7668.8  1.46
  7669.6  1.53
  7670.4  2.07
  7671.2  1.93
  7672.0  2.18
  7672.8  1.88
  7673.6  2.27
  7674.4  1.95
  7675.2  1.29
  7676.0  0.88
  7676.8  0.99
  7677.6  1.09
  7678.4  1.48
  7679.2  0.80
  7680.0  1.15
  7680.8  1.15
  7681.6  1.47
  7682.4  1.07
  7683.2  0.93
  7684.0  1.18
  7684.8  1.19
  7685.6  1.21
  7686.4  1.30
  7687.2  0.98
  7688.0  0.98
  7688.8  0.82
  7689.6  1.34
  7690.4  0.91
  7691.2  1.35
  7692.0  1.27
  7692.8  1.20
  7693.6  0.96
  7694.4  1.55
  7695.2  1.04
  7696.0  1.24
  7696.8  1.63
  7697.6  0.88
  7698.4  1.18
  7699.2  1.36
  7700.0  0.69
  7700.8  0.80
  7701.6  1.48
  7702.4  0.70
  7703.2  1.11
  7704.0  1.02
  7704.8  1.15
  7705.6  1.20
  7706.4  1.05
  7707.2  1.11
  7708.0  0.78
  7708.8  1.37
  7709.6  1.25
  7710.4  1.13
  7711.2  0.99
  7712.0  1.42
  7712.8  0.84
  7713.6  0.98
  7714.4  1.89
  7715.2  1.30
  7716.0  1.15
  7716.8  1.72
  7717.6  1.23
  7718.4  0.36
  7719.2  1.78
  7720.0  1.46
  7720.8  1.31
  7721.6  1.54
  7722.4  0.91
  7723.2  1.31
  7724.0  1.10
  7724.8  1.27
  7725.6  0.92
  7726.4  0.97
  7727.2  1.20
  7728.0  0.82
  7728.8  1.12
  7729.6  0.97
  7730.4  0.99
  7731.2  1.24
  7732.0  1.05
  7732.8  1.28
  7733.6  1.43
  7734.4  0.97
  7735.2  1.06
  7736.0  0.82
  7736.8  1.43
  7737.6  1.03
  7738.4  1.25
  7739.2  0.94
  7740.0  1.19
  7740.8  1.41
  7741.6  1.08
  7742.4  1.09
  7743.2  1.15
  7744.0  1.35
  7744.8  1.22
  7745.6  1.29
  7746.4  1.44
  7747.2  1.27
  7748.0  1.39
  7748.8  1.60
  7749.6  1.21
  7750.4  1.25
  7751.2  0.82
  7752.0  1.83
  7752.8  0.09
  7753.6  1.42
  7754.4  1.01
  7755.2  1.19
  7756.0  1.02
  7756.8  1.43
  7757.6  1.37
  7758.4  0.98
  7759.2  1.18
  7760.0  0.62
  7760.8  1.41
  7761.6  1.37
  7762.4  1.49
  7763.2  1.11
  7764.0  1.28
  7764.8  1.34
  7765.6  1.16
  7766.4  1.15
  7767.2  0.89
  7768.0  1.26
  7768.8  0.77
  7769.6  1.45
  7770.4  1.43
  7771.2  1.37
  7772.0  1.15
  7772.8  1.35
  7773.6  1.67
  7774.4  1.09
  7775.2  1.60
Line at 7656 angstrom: [S II] 6716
